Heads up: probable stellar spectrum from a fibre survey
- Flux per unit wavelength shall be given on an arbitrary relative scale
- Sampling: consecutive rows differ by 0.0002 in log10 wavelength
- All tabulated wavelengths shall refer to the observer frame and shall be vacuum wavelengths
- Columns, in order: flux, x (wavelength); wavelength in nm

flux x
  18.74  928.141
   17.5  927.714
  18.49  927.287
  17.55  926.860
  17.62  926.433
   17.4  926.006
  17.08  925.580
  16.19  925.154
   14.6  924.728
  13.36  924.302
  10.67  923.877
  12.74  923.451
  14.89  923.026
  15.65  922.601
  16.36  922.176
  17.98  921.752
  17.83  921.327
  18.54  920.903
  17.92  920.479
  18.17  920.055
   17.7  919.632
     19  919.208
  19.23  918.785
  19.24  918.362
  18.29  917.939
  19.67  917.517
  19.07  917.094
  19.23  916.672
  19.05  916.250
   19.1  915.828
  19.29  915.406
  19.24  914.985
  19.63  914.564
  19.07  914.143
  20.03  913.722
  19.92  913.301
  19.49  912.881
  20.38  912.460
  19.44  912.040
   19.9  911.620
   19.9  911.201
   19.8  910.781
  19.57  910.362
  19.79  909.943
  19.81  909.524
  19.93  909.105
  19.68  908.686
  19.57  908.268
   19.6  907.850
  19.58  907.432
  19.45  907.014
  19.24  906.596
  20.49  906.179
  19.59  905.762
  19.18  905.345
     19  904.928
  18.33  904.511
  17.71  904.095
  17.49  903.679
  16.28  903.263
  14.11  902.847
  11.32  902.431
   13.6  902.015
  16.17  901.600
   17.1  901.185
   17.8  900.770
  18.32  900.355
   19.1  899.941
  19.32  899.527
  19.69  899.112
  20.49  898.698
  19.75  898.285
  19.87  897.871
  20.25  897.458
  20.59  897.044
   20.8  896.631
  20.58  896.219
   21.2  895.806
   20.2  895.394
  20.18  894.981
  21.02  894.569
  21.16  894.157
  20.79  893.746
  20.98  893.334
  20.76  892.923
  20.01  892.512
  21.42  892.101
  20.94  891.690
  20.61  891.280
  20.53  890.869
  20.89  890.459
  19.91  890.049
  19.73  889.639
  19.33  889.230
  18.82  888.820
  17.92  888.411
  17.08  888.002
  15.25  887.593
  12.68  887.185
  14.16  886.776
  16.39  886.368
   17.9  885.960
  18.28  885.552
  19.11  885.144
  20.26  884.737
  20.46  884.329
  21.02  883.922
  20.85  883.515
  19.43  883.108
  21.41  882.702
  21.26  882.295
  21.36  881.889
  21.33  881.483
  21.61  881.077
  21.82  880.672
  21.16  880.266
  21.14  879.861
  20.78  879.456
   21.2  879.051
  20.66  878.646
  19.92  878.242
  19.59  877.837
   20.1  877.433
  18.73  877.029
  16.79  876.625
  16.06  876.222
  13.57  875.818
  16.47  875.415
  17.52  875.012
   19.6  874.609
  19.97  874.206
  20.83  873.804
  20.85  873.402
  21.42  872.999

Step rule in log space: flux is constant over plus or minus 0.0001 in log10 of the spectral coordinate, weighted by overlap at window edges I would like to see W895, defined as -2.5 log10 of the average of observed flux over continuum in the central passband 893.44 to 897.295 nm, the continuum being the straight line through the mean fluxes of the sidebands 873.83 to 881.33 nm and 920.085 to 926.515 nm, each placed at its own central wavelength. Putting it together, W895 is -0.15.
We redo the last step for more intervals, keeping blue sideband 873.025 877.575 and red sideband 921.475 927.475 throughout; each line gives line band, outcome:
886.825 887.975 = 0.22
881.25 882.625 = -0.19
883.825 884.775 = -0.15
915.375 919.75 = -0.18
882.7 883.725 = -0.14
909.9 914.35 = -0.20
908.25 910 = -0.19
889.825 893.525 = -0.18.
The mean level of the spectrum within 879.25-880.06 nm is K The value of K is 21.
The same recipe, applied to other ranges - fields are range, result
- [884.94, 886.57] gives 17.9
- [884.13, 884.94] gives 20.3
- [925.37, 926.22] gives 17.2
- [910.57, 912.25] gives 19.8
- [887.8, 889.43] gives 18.3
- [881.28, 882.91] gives 21.3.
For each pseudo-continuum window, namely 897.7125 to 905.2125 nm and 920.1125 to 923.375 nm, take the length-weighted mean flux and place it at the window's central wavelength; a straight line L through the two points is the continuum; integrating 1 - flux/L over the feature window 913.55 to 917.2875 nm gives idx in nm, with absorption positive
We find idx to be -0.481 nm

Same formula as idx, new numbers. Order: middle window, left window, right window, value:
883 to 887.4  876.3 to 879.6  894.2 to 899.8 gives 0.37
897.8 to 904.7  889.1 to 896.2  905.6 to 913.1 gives 0.95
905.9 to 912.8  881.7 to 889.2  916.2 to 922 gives -0.43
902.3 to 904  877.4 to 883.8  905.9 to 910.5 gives 0.41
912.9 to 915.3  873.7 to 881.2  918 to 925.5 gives -0.36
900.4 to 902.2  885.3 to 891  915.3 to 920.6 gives 0.18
